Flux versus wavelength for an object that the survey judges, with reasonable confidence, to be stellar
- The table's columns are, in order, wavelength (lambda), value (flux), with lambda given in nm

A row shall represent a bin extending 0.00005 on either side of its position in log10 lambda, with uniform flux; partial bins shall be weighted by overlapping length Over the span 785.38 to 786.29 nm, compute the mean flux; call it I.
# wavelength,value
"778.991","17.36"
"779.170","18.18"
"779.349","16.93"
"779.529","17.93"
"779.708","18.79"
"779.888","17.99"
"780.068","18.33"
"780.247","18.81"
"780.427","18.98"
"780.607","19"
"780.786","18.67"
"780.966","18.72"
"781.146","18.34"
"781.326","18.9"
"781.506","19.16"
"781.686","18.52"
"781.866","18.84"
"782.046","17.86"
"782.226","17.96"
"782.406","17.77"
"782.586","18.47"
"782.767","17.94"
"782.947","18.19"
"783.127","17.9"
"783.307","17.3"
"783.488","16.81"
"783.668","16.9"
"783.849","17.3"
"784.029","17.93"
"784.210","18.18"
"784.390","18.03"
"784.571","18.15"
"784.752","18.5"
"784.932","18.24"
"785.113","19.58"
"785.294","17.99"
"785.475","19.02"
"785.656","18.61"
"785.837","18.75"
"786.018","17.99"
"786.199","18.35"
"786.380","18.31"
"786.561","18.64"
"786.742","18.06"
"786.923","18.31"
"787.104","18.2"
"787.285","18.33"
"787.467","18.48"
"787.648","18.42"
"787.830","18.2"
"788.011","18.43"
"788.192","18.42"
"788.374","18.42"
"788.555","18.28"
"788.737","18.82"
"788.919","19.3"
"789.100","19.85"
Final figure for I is 18.5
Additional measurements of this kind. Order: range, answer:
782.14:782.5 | 17.9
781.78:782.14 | 18.3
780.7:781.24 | 18.6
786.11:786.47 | 18.3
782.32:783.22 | 18.1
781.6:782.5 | 18.2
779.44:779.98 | 18.2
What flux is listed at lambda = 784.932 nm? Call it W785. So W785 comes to 18.24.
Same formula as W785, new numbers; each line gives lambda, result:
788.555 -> 18.28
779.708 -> 18.79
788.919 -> 19.3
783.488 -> 16.81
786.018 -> 17.99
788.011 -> 18.43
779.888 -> 17.99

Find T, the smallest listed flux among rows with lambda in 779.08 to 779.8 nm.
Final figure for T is 16.93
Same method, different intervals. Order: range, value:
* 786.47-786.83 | 18.06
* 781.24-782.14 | 17.86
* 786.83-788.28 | 18.2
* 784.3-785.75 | 17.99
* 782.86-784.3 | 16.81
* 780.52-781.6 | 18.34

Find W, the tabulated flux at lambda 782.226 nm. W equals 17.96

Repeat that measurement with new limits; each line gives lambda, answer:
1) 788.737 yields 18.82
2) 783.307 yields 17.3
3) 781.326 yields 18.9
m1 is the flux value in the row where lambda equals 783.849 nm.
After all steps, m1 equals 17.3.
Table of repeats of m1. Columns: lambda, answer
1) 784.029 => 17.93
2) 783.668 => 16.9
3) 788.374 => 18.42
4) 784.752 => 18.5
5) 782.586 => 18.47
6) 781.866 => 18.84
